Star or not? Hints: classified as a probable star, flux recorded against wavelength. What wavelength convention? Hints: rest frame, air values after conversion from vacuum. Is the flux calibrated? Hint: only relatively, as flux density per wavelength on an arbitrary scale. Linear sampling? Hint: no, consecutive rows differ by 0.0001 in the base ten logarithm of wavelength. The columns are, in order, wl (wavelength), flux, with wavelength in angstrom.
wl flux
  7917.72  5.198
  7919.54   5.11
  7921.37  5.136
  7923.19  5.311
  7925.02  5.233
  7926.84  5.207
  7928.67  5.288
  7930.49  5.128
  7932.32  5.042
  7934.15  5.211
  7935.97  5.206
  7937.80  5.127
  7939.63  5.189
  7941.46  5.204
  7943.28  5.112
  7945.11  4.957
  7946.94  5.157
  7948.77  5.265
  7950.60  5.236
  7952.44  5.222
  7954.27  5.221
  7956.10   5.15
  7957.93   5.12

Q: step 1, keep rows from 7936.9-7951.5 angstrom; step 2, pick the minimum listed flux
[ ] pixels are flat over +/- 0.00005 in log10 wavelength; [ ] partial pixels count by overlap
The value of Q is 4.957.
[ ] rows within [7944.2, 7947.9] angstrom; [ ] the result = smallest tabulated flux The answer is 4.957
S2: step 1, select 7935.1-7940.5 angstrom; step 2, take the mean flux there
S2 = 5.17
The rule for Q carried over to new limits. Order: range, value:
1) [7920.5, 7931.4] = 5.128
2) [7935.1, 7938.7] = 5.127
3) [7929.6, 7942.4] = 5.042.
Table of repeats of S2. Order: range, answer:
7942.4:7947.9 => 5.08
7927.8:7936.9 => 5.18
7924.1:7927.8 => 5.21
